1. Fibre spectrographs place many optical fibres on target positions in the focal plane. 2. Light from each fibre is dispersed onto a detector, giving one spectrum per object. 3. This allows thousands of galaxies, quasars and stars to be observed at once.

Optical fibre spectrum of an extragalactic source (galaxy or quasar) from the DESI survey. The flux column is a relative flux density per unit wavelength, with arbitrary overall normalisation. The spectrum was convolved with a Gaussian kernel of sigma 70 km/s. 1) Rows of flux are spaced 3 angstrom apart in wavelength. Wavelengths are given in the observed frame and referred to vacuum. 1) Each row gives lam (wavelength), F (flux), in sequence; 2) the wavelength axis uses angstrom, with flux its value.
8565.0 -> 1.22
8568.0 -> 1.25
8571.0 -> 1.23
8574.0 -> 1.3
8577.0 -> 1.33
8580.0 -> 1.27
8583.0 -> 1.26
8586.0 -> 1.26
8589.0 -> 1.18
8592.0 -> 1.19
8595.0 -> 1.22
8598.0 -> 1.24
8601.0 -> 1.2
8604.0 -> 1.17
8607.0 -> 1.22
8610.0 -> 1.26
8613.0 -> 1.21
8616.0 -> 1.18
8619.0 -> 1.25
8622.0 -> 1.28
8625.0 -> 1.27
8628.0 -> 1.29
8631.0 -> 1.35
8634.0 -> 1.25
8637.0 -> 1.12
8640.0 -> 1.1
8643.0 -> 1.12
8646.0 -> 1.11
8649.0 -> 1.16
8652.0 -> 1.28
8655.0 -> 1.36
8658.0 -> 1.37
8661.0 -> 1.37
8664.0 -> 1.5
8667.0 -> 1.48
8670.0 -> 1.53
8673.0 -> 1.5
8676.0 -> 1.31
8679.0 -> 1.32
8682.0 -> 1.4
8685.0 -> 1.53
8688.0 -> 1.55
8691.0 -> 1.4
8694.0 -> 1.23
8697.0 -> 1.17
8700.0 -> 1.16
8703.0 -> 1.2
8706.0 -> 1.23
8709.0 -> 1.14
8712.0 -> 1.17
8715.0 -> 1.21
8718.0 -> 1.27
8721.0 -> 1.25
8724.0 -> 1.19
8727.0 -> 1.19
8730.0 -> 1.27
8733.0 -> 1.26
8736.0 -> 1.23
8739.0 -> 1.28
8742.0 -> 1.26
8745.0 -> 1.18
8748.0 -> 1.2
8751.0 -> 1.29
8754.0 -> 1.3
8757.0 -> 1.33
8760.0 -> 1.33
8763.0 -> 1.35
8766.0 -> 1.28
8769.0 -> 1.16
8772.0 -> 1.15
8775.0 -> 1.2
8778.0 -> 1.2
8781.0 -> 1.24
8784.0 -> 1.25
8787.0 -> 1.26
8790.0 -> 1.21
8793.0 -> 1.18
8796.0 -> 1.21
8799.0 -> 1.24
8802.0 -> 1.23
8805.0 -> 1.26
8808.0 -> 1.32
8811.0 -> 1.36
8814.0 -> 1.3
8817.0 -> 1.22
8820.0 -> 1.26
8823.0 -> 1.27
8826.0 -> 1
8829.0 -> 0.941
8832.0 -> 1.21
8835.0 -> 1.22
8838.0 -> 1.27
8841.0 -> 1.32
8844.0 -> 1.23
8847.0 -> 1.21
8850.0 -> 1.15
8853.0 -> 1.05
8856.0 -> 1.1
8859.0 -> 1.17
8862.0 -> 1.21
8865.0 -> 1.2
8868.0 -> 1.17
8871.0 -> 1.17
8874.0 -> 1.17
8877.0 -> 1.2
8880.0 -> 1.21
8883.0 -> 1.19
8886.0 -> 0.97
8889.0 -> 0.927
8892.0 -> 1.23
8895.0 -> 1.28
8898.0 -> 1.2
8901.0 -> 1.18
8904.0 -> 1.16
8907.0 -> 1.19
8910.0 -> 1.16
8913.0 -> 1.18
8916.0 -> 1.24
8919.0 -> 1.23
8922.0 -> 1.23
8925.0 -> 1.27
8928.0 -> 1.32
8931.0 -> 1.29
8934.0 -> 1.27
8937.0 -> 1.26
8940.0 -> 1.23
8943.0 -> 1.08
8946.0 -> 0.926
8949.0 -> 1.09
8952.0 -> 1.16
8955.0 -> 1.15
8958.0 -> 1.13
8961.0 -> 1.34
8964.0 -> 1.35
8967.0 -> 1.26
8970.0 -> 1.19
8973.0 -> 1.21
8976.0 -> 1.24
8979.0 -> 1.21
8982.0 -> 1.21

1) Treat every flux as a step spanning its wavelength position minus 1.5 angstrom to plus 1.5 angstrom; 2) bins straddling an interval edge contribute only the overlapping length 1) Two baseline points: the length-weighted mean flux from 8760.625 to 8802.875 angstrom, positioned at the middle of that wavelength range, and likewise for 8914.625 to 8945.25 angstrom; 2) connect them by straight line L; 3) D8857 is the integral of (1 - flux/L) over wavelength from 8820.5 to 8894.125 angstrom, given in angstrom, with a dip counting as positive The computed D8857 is 4.2 angstrom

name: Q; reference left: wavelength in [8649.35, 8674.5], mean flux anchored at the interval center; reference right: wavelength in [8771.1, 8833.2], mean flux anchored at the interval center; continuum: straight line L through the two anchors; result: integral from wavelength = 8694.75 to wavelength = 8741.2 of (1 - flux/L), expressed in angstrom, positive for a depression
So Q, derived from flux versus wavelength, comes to 4.1 angstrom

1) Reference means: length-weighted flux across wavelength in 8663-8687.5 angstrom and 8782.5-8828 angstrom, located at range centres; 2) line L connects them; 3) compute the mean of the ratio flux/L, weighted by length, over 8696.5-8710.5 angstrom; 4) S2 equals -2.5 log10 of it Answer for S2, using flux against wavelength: 0.19 mag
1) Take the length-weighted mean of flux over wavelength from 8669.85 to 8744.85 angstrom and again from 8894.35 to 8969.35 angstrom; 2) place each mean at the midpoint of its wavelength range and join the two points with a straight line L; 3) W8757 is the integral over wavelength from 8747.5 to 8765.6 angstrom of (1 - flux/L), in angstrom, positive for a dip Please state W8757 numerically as -0.5 angstrom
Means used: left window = 1.28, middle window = 1.3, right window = 1.21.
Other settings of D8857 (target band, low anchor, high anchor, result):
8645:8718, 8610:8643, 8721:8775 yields -4.97 angstrom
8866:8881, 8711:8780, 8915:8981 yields 0.48 angstrom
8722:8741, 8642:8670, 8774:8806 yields 0.44 angstrom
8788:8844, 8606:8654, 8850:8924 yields -2.02 angstrom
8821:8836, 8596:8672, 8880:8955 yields 0.95 angstrom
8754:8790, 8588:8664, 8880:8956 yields -1.31 angstrom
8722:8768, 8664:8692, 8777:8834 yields 2.30 angstrom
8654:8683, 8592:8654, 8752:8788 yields -4.45 angstrom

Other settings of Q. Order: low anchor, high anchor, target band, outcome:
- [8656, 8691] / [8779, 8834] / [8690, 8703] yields 1.6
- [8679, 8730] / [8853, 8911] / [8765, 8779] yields 0.4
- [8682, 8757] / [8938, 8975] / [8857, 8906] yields 1.6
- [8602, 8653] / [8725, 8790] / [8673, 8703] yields -2.8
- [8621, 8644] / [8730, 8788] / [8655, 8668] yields -2.0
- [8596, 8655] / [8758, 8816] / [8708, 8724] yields 0.3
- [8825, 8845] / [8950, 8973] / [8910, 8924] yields -0.1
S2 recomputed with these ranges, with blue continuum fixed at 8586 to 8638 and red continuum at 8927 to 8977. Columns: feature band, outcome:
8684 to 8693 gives -0.203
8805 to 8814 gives -0.090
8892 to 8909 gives 0.004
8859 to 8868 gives 0.016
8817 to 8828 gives 0.038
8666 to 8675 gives -0.215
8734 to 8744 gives -0.029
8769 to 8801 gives 0.005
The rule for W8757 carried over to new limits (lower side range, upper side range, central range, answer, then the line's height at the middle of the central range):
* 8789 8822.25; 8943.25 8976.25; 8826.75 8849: 0.8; 1.24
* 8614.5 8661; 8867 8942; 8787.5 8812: -0.7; 1.21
